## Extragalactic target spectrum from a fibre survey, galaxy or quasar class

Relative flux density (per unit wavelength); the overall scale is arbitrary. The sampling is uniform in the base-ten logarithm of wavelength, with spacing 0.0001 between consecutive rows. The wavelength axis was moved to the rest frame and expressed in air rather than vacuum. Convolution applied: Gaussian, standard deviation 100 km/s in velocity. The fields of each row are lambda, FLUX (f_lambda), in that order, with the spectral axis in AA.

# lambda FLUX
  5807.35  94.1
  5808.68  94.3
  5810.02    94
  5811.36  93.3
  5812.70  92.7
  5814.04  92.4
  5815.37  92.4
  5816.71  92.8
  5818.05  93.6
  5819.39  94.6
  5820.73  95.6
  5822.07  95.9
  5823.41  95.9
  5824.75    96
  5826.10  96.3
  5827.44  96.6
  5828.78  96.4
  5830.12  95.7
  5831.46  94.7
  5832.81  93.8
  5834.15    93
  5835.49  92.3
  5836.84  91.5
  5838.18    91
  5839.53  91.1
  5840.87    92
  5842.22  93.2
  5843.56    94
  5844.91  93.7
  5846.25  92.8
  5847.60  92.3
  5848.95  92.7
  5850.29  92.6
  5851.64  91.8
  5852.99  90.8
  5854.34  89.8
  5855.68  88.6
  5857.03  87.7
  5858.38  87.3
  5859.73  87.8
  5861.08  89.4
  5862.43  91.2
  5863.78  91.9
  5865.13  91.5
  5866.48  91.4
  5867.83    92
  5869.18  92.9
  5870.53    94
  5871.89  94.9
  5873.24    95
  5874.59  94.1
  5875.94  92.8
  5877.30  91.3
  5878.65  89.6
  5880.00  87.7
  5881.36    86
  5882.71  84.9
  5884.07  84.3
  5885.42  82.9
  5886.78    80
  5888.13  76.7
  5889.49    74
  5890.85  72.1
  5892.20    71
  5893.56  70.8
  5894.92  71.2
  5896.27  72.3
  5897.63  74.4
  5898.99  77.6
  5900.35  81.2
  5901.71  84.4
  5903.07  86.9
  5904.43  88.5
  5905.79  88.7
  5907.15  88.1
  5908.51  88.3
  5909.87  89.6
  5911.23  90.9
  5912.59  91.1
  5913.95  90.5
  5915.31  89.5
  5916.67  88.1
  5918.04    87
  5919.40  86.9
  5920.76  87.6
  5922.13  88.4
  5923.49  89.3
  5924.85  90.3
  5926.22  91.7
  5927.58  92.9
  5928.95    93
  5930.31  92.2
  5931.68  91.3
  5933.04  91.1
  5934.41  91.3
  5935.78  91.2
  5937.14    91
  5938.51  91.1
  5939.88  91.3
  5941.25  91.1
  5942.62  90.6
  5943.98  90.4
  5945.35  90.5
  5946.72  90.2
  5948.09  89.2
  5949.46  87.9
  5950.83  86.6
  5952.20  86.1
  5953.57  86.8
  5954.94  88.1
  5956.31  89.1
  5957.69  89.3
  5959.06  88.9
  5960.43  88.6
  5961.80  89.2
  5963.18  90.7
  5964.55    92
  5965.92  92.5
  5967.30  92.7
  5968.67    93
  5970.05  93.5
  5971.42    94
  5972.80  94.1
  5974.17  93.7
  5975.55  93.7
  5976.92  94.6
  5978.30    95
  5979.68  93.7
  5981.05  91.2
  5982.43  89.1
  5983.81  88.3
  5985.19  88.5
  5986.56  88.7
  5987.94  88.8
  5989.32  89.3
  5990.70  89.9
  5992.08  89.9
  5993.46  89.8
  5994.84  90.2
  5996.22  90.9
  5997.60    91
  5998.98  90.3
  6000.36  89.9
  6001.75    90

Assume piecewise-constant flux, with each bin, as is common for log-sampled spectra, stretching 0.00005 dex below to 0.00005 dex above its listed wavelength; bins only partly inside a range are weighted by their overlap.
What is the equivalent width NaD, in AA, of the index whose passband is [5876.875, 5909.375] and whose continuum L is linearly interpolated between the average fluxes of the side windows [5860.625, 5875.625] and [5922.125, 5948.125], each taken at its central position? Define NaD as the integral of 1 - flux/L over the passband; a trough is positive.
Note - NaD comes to 3.8 AA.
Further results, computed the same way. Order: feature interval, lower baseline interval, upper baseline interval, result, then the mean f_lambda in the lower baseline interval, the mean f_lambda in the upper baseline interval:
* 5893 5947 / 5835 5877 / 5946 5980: 2.1 AA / 91.7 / 90.9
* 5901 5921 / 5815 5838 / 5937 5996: 0.8 AA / 94.5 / 90.5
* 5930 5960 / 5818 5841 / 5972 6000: 0.7 AA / 94.3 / 91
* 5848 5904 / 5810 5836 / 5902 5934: 3.6 AA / 94.4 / 89.6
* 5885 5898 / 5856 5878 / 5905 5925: 2.3 AA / 91.5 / 89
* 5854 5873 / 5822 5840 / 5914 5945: 0.4 AA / 94.2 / 90.3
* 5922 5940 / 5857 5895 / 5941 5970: -0.5 AA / 86.3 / 89.7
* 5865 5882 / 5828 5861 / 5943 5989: 0.0 AA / 91.9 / 90.6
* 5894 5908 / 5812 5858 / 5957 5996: 1.7 AA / 93.1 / 91.2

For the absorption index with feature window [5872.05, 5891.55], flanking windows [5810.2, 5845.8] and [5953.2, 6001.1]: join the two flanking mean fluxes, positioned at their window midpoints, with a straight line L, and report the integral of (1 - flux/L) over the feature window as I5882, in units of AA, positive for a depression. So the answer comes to 1.6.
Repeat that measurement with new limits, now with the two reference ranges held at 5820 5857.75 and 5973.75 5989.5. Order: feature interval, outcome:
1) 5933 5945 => 0.11 AA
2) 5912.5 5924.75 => 0.45 AA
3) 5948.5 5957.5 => 0.40 AA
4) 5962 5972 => -0.11 AA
